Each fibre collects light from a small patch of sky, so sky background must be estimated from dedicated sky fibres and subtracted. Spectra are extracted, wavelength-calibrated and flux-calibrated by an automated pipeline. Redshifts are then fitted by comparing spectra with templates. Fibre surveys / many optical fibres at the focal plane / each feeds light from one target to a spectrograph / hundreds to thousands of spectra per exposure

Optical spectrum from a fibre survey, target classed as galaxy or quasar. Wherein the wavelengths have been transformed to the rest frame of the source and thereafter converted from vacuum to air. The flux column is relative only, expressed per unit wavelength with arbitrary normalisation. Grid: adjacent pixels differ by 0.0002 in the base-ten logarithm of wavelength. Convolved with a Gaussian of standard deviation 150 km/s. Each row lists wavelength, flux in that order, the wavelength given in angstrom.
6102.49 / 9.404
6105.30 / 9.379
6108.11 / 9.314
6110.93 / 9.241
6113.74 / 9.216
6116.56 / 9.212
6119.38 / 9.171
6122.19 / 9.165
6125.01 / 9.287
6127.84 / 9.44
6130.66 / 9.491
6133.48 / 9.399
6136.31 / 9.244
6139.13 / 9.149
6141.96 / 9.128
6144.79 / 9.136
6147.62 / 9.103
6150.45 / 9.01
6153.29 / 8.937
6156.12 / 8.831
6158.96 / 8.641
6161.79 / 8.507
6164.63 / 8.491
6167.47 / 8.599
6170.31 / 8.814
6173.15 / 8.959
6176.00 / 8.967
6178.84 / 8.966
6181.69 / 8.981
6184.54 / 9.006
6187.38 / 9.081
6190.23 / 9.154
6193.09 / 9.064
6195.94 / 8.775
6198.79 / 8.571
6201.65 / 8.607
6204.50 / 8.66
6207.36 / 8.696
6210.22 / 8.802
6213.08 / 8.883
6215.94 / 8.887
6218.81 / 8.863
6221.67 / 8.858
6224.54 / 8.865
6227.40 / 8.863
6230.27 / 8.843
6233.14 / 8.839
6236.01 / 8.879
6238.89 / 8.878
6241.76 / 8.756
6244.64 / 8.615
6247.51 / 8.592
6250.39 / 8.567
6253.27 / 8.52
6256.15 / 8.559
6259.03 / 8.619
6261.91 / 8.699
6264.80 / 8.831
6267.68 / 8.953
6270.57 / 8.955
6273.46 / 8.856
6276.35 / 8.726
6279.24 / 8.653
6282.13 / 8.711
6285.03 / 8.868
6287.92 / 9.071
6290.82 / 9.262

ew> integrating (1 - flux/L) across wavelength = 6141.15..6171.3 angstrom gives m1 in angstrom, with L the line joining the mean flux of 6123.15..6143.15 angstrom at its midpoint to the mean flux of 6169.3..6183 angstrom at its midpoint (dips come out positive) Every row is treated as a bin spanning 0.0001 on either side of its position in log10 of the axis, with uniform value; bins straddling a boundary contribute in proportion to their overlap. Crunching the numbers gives 0.92 angstrom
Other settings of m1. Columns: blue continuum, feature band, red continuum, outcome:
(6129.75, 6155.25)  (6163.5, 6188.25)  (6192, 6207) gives 0.1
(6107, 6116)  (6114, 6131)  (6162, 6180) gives -0.2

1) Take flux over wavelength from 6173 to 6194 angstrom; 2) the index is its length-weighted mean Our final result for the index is 9.02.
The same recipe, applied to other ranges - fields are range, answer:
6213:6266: 8.75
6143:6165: 8.85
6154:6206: 8.82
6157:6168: 8.57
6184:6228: 8.85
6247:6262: 8.58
